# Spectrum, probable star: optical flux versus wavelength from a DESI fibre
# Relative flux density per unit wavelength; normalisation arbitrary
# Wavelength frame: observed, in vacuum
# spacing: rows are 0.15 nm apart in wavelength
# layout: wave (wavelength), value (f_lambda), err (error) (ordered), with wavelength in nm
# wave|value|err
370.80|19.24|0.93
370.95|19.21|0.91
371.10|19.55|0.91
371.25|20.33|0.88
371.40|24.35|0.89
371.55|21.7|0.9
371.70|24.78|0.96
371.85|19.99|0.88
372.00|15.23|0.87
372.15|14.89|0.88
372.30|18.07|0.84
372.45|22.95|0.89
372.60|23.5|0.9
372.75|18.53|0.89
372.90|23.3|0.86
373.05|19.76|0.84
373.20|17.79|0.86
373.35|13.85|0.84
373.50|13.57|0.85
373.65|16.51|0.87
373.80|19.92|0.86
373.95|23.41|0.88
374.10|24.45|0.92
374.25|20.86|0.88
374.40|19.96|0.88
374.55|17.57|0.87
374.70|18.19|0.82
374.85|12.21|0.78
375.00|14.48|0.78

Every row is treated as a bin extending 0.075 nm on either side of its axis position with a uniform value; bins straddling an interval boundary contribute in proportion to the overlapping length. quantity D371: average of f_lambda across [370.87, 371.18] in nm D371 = 19.4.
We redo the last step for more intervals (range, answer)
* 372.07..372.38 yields 16.6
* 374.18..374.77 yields 19.1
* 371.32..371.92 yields 22.7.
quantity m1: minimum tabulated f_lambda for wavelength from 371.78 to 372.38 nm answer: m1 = 14.89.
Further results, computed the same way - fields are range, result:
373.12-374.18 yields 13.57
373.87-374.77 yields 17.57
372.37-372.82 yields 18.53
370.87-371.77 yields 19.21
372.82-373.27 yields 17.79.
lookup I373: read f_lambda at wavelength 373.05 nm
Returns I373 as 19.76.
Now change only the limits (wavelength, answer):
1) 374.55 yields 17.57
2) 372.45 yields 22.95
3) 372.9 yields 23.3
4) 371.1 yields 19.55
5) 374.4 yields 19.96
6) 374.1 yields 24.45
